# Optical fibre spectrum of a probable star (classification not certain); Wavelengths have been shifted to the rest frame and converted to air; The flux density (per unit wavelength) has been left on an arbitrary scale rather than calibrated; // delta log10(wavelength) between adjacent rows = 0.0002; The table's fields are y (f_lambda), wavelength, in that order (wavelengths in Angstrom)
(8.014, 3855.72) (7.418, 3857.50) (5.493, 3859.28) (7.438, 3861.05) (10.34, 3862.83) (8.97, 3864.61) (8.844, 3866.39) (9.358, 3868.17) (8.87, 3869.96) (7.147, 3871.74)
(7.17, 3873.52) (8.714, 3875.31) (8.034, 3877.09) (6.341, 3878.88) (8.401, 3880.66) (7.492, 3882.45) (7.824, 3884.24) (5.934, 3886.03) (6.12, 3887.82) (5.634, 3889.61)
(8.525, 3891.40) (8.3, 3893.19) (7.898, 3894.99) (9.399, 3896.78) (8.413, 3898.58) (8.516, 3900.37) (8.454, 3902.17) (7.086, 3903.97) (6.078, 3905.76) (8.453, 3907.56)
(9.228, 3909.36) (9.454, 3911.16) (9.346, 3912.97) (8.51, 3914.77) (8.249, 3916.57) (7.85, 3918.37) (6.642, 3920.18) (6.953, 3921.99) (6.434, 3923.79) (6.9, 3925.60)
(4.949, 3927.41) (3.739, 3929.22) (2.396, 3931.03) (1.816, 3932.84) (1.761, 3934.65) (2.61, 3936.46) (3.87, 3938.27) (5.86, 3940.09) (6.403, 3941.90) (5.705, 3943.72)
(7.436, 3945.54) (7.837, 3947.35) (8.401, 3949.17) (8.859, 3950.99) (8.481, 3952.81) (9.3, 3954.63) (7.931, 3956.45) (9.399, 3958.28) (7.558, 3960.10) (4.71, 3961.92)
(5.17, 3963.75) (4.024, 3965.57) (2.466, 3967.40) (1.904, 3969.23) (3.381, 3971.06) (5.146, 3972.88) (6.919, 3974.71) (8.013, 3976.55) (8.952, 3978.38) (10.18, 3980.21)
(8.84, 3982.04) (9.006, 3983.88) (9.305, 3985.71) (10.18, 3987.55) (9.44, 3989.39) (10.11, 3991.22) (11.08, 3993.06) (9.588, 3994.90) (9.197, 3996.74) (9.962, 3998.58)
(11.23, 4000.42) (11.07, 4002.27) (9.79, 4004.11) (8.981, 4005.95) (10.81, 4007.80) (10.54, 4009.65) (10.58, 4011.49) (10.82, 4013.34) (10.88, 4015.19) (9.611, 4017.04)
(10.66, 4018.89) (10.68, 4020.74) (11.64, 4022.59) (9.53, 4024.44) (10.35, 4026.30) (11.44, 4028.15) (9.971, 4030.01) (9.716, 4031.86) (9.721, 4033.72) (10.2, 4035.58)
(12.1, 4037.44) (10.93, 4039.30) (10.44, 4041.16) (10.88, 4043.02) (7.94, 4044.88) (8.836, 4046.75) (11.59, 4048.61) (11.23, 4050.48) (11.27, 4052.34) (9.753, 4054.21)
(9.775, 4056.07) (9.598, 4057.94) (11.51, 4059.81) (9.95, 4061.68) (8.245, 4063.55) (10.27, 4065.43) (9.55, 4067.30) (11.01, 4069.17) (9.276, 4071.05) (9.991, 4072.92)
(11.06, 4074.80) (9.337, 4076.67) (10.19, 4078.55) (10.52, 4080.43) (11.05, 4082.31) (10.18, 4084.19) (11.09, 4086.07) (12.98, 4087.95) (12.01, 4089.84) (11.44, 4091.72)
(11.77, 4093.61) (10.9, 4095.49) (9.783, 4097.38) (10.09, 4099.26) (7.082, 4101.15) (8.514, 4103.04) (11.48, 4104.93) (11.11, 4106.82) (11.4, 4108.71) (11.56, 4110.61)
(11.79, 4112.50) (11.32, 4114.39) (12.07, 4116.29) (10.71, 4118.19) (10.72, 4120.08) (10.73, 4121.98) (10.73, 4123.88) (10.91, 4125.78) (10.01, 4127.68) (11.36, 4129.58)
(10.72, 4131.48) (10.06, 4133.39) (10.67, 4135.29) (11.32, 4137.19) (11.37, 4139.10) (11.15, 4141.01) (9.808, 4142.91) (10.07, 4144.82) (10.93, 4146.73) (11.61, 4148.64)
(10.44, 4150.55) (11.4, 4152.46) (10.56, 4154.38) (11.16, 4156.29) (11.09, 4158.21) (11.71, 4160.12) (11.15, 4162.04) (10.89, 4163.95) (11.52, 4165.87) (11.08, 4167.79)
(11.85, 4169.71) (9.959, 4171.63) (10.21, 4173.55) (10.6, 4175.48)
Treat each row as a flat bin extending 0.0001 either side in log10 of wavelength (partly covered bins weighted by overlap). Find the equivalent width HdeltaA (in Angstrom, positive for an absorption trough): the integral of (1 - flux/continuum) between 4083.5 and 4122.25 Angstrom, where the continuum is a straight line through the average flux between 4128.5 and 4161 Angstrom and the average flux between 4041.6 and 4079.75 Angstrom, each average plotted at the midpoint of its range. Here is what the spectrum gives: -1.5 Angstrom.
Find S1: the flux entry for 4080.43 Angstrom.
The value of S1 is 10.52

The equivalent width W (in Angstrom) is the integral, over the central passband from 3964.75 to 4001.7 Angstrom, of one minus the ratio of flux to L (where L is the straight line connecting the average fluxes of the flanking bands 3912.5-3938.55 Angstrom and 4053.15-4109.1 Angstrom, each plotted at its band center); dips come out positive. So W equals -3.2 Angstrom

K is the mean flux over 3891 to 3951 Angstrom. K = 6.78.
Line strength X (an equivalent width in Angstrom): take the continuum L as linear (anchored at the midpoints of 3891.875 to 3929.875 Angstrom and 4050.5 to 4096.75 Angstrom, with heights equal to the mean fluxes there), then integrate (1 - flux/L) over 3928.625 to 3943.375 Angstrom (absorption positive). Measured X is 8.2 Angstrom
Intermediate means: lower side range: 7.69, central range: 3.64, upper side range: 10.5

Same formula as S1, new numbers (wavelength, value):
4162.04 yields 11.15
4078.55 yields 10.19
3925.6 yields 6.9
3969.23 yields 1.904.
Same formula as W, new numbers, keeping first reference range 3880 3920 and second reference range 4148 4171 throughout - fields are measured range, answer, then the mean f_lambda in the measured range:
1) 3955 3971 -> 6.0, 5.42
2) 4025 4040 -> -1.5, 10.5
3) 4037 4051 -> -1.0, 10.4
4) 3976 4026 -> -4.6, 10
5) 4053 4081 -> 0.0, 10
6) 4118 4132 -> 0.0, 10.7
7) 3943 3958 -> 0.9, 8.08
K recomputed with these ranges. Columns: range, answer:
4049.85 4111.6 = 10.5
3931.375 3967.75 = 5.98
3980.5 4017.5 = 10.1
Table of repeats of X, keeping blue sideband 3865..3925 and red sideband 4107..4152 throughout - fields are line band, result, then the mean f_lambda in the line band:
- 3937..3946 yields 3.0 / 5.64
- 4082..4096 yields -1.4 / 11.5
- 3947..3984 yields 7.9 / 6.92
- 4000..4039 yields -4.1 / 10.5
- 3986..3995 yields -0.9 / 10.1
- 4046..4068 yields -0.4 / 10.1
